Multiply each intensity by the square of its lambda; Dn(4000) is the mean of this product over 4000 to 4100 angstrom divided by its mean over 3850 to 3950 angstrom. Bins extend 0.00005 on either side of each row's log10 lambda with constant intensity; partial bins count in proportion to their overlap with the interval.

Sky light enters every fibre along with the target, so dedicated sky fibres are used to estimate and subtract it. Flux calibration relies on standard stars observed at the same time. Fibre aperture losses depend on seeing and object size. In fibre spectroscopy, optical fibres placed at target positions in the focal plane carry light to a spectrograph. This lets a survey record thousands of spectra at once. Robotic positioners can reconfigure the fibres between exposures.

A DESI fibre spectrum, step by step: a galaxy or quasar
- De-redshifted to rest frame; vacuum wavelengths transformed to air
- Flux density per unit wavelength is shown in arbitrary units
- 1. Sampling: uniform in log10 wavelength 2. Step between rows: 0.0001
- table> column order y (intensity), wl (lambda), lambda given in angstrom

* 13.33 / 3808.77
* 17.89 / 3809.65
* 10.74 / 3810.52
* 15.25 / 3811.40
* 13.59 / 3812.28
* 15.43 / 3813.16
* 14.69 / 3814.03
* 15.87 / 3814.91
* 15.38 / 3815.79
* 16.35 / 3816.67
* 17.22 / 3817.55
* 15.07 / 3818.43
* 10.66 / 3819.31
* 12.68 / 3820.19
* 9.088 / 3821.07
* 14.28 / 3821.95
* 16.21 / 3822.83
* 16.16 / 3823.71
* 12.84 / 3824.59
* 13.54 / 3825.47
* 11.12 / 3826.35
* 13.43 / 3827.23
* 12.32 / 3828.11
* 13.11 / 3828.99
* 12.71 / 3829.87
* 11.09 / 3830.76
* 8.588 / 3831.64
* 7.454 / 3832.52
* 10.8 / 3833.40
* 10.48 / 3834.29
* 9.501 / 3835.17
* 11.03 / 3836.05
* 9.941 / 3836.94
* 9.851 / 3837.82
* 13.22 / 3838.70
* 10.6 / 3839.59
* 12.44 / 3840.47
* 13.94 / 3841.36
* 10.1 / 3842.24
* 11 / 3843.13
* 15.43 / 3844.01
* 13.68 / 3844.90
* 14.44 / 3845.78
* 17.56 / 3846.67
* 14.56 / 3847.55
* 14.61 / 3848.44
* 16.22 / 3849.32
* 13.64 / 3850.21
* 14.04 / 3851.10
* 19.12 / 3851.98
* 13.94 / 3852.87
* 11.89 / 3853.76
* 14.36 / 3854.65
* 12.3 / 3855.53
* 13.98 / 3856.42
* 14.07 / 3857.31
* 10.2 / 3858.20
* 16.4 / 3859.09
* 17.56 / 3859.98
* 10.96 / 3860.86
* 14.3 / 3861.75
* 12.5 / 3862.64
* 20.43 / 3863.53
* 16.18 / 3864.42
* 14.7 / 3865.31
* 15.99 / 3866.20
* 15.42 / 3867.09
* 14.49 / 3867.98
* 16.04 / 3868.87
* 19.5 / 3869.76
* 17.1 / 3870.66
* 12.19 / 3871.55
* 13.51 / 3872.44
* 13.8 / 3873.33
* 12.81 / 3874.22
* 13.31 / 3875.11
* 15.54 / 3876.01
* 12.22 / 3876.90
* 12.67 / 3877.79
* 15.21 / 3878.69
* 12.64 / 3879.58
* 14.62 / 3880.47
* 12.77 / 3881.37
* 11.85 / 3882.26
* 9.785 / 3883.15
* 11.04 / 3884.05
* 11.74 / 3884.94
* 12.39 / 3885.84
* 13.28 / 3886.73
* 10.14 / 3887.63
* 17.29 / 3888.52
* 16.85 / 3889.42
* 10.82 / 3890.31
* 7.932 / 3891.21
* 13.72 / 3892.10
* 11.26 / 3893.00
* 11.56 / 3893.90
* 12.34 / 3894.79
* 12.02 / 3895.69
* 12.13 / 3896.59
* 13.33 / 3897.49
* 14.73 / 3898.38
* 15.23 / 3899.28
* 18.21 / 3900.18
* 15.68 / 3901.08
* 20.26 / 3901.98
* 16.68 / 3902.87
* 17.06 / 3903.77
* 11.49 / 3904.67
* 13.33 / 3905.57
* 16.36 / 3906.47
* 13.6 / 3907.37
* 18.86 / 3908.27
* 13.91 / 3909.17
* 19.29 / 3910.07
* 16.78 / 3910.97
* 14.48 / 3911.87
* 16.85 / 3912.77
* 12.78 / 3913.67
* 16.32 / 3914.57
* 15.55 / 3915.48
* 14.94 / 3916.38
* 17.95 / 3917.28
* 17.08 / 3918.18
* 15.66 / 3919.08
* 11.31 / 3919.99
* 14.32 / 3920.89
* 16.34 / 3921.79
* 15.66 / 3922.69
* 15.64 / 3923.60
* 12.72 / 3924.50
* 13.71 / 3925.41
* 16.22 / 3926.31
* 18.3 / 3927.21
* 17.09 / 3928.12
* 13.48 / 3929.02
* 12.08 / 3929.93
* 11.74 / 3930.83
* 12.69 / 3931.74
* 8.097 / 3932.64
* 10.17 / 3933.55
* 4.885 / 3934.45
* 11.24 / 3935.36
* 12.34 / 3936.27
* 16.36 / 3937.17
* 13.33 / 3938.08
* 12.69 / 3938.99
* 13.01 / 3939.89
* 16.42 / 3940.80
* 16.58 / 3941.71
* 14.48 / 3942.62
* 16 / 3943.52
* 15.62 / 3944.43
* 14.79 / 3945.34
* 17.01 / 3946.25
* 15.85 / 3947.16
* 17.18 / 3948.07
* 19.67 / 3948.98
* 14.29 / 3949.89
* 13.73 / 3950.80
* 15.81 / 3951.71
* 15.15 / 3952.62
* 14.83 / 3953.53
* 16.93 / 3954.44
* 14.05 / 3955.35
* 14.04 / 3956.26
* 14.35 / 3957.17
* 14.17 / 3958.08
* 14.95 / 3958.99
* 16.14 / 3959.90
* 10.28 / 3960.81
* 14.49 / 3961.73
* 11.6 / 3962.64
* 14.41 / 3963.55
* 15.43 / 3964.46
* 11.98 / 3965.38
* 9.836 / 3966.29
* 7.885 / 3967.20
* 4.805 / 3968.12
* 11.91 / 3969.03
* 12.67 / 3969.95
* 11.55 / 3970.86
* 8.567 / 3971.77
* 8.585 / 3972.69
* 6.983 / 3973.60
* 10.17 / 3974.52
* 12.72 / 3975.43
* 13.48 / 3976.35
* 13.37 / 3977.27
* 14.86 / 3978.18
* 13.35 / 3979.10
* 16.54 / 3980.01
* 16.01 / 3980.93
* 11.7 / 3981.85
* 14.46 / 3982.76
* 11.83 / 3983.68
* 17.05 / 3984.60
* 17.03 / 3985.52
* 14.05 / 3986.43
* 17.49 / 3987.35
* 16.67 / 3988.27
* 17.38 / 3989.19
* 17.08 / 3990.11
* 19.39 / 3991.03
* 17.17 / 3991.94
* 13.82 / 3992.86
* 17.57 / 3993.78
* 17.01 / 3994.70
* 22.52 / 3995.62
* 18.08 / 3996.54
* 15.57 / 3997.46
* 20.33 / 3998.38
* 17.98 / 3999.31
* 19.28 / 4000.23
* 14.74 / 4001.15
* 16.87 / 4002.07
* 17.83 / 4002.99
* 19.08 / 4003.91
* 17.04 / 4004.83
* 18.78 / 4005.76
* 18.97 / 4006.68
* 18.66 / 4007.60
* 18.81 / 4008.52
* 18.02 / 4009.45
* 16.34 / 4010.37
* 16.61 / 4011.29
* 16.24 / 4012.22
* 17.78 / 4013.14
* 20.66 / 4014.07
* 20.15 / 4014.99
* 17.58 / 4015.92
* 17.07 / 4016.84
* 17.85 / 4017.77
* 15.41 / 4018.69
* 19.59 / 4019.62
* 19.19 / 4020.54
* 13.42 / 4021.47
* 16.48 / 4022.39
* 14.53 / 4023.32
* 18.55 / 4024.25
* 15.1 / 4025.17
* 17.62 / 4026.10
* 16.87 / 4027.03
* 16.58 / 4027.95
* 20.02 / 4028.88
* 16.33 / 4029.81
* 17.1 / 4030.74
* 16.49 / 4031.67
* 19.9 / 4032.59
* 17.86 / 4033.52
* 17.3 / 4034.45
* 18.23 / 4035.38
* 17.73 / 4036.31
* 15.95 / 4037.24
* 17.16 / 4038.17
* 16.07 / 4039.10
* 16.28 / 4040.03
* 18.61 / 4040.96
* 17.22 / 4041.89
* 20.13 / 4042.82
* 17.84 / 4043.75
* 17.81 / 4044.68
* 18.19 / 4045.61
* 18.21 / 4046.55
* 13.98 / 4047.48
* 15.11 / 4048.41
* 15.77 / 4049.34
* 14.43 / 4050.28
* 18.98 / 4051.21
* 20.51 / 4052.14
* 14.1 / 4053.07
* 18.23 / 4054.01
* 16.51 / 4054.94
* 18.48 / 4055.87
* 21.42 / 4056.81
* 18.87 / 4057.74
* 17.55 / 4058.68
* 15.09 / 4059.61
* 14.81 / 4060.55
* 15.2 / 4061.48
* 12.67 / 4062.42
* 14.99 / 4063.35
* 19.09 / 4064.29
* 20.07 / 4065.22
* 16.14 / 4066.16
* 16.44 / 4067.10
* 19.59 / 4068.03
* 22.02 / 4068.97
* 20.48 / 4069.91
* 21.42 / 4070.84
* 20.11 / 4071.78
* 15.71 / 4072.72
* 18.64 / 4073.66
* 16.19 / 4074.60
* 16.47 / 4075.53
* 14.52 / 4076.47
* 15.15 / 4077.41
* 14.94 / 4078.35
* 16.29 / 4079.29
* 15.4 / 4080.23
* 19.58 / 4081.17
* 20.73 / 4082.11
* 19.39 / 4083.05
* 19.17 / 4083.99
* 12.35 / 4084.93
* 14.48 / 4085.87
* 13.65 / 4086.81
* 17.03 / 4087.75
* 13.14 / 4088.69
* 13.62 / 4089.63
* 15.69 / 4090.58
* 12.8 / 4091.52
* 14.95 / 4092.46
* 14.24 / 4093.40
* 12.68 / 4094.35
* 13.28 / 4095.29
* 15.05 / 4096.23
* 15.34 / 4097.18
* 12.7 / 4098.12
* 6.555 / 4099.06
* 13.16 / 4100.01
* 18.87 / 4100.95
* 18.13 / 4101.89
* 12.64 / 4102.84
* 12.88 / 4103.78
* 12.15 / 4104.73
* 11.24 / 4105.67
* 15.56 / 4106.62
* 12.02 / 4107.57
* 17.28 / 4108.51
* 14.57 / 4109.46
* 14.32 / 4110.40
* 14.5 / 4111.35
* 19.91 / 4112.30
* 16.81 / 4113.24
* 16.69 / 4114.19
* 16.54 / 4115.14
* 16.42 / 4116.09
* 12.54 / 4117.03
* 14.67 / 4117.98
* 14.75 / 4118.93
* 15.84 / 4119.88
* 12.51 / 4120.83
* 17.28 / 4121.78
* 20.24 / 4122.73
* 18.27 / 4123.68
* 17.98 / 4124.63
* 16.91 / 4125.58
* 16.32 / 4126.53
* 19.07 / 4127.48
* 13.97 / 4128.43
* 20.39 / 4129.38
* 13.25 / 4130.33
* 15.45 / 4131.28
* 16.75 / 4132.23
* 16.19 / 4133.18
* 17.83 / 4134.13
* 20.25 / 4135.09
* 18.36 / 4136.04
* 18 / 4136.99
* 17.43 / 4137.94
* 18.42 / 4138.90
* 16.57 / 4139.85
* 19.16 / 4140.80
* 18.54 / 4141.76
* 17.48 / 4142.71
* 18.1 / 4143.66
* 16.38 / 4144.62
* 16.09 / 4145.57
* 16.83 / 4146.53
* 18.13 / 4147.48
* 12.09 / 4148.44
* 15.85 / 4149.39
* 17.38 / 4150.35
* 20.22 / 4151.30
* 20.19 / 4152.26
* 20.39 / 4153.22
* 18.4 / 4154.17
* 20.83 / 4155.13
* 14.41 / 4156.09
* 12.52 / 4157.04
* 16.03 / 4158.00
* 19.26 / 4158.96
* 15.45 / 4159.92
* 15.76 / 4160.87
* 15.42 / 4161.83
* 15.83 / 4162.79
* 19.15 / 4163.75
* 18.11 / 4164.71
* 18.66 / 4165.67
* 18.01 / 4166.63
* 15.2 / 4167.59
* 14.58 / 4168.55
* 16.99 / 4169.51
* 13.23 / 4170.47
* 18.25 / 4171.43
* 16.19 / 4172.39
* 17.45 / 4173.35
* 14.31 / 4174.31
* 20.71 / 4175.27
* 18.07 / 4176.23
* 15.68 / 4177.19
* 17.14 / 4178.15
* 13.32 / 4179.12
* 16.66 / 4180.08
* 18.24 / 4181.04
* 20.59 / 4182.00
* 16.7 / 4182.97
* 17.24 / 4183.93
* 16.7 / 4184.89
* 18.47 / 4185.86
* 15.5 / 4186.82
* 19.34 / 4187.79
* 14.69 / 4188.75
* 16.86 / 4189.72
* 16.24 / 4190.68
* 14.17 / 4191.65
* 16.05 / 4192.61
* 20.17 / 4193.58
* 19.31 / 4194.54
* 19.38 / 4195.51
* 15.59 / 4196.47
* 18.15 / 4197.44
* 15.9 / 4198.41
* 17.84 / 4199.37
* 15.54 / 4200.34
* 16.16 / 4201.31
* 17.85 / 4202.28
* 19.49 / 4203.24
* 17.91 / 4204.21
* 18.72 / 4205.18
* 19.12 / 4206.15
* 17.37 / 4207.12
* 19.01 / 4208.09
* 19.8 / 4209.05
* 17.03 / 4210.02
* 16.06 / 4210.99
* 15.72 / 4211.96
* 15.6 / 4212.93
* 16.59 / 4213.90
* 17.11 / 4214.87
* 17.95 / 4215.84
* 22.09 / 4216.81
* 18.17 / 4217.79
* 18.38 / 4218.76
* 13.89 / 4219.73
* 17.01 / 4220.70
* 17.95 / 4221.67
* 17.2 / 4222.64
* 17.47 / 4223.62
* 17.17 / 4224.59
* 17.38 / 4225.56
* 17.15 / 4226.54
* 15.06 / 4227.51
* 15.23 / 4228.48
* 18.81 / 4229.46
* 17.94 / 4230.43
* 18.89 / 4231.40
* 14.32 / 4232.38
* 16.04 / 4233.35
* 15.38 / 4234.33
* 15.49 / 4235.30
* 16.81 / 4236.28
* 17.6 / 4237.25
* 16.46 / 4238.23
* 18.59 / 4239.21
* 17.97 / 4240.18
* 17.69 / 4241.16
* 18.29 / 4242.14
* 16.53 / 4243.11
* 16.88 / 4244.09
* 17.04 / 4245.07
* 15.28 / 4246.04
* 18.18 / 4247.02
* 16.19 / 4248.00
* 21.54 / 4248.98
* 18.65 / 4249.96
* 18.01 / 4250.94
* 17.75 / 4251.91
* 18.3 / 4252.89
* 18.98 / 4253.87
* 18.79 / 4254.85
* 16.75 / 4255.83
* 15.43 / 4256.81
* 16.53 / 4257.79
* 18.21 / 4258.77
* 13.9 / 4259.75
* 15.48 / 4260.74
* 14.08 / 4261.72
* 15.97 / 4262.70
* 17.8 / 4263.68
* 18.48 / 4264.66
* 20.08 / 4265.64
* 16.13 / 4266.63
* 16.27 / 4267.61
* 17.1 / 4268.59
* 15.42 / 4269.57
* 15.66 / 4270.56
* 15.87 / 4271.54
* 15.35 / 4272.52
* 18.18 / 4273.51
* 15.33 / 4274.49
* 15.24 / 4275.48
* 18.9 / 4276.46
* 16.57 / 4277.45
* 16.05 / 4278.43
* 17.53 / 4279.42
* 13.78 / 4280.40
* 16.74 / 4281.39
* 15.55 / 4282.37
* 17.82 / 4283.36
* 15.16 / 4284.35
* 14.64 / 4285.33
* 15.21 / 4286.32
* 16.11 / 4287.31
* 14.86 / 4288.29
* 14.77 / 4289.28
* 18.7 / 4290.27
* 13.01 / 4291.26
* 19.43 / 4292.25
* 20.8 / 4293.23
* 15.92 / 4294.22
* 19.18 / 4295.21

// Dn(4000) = 1.27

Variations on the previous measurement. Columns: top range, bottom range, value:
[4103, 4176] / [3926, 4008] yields 1.24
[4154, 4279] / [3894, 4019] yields 1.29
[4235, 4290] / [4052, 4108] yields 1.15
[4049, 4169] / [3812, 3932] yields 1.33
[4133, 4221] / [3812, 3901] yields 1.50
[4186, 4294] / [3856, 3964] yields 1.40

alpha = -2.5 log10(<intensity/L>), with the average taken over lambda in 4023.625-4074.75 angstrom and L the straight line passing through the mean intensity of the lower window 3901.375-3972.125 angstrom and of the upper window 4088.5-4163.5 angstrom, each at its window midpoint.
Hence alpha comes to -0.14 mag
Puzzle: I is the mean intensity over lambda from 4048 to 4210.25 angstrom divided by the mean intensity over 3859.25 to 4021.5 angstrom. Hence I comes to 1.1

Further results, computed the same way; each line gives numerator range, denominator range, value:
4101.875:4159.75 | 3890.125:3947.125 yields 1.15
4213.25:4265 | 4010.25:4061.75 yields 0.99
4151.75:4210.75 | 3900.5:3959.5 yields 1.16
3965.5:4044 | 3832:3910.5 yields 1.17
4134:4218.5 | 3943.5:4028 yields 1.12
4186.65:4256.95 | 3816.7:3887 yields 1.29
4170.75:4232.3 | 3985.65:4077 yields 0.99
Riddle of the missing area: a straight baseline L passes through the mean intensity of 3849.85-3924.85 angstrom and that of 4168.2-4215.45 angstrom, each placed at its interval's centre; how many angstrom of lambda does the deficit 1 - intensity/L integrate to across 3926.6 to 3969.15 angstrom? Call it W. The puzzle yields 3.57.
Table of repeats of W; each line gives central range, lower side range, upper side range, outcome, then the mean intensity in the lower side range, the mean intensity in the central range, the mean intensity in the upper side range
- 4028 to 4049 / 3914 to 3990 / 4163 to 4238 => -3.3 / 13.9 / 17.4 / 17.2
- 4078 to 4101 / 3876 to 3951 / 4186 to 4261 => 1.5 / 14.2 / 14.9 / 17.3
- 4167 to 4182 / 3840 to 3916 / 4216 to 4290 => -0.2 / 14.3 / 16.6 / 16.9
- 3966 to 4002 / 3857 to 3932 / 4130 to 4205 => 2.1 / 14.4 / 14.5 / 17.1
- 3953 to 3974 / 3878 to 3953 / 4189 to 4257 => 3.6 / 14.3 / 12.2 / 17.4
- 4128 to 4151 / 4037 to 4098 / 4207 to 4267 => -0.2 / 16.7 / 17.1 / 17.2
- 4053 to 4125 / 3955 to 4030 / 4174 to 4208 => 1.7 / 15.5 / 16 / 17.3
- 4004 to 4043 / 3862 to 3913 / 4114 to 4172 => -4.6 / 14.3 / 17.5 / 16.9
